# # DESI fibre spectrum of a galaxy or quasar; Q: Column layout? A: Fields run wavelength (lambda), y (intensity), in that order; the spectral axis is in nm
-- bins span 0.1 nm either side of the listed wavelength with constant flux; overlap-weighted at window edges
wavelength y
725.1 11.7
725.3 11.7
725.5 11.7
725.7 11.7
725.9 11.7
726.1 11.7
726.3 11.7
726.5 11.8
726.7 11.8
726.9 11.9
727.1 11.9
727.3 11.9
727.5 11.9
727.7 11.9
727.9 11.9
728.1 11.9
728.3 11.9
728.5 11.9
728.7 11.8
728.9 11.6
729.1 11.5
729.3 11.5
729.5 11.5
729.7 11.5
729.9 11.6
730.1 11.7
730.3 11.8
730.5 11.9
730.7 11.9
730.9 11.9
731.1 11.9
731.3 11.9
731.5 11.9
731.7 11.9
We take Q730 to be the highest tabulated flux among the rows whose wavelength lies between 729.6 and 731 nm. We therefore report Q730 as 11.9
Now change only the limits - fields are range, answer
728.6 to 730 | 11.8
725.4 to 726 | 11.7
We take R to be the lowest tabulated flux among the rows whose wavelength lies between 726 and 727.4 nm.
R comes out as 11.7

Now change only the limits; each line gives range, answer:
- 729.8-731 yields 11.6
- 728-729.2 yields 11.5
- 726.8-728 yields 11.9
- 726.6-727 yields 11.8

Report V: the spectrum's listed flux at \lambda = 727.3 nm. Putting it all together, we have 11.9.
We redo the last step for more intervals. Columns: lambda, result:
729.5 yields 11.5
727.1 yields 11.9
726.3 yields 11.7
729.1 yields 11.5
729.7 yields 11.5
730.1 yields 11.7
